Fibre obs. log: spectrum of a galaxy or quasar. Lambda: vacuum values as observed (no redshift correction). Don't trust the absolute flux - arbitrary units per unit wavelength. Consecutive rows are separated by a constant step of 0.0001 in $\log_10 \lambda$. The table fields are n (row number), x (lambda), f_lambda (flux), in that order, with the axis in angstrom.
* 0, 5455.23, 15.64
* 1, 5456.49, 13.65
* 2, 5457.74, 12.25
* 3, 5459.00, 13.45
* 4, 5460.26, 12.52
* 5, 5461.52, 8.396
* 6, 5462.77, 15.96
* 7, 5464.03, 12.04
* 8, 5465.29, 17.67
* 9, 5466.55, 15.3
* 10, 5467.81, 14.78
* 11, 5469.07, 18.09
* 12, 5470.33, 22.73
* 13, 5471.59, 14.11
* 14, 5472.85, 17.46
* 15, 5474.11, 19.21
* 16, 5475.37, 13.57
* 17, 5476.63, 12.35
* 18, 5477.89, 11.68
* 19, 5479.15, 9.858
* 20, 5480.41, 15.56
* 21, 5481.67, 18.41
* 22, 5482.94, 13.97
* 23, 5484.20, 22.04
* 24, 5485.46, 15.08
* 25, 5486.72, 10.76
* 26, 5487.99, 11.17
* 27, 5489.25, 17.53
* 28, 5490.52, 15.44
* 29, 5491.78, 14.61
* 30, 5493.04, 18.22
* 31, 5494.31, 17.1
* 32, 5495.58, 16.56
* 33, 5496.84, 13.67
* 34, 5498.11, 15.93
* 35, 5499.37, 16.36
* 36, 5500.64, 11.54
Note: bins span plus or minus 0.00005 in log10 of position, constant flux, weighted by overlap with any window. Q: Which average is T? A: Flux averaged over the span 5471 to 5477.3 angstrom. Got 15.3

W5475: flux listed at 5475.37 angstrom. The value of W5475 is 13.57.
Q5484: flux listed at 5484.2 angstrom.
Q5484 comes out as 22.04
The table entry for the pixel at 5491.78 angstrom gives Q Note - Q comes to 14.61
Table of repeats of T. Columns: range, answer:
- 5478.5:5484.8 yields 15.9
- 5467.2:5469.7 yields 16.4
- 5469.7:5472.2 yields 18.5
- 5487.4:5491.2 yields 14.8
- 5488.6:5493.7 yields 16.4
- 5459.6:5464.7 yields 12.3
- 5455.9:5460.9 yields 12.9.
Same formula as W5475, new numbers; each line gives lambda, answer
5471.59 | 14.11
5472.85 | 17.46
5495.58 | 16.56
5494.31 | 17.1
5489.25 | 17.53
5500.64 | 11.54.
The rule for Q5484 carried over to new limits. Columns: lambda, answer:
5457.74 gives 12.25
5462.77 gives 15.96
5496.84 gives 13.67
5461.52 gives 8.396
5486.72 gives 10.76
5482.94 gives 13.97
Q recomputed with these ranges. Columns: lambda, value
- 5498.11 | 15.93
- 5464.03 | 12.04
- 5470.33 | 22.73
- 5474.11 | 19.21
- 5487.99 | 11.17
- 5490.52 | 15.44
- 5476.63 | 12.35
